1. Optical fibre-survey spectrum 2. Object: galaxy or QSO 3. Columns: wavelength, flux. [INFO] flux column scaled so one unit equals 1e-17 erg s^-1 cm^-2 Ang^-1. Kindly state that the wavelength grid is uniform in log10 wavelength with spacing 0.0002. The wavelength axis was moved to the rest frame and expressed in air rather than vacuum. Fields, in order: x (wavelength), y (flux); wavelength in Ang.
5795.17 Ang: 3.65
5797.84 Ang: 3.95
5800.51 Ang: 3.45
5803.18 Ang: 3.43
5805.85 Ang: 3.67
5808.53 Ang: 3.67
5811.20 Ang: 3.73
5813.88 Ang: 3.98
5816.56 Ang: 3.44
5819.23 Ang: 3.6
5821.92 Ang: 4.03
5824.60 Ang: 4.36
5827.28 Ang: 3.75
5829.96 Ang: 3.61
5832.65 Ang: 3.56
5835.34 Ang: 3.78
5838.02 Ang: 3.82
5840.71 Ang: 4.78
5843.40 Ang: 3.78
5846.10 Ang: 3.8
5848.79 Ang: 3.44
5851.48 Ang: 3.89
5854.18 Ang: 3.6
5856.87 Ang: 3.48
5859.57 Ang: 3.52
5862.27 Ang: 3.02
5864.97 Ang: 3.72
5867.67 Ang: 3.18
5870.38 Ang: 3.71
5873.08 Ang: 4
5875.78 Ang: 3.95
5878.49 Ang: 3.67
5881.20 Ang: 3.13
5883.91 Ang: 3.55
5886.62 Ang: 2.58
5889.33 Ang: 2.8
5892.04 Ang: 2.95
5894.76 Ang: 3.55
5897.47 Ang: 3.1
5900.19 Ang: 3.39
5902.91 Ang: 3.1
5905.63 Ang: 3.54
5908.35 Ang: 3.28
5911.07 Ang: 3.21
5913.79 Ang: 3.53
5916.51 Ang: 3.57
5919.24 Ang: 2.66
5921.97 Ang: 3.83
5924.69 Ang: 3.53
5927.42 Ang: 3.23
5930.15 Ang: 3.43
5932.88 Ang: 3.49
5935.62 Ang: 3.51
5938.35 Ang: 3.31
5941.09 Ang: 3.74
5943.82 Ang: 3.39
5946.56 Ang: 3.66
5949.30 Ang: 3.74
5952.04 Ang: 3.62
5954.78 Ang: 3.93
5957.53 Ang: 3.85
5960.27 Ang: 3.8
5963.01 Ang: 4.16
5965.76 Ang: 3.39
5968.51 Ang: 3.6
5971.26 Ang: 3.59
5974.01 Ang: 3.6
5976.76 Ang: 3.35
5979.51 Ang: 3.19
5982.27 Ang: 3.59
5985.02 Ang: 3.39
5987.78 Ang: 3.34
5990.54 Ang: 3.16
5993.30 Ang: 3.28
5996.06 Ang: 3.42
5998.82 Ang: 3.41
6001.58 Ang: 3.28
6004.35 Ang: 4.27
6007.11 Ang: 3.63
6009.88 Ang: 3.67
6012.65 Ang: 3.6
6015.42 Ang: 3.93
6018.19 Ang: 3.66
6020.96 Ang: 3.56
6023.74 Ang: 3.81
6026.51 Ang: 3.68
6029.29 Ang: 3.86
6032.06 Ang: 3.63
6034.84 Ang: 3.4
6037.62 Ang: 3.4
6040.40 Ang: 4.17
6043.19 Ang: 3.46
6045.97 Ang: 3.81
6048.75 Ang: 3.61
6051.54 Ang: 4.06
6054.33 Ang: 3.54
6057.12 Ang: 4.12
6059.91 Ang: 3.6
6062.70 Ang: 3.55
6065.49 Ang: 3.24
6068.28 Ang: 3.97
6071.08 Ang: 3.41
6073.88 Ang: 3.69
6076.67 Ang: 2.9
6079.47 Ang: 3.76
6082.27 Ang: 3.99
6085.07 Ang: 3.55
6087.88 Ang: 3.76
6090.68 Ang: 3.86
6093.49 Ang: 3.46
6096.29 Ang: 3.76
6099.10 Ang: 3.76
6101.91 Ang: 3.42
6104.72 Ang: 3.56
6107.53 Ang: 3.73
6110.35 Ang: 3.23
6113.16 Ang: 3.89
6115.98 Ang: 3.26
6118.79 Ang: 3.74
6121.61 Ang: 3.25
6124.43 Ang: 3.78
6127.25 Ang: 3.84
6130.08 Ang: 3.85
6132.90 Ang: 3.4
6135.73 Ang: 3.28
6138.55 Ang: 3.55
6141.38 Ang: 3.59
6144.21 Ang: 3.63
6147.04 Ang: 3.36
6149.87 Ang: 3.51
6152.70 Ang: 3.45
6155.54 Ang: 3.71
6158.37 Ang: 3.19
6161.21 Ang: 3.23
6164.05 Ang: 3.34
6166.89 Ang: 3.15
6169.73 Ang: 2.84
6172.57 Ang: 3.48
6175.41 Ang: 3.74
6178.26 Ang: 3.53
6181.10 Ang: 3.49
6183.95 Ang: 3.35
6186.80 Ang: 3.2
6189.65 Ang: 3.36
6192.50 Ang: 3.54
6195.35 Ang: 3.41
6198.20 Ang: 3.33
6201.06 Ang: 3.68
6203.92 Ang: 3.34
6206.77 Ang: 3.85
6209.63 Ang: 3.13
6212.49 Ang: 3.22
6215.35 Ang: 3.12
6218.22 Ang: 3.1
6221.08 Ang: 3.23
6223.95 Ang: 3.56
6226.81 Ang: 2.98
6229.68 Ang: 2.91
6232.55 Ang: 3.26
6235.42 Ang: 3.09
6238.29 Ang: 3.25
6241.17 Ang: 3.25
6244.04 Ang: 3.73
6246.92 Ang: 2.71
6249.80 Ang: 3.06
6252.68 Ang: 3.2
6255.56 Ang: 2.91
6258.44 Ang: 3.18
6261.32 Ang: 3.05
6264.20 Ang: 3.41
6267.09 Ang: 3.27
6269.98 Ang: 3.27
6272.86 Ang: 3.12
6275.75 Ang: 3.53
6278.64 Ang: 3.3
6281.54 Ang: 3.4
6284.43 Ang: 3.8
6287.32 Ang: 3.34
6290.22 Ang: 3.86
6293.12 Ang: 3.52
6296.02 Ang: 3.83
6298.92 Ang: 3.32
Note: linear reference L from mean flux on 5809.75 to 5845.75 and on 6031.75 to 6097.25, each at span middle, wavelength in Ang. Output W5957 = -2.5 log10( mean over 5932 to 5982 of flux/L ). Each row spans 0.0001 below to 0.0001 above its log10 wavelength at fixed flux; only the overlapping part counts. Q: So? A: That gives 0.04 mag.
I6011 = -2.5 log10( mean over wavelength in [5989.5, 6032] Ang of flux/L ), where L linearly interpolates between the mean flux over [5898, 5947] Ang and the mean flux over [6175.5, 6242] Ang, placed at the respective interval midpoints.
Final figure -0.075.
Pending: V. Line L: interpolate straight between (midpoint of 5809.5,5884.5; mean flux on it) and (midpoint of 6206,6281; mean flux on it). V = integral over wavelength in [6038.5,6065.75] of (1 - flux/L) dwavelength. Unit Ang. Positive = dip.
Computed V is -2.2 Ang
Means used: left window 3.71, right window 3.22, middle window 3.73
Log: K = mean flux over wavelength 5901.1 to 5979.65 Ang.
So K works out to 3.52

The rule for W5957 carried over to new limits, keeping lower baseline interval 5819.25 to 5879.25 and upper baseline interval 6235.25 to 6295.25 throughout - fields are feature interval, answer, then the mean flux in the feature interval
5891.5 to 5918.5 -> 0.114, 3.32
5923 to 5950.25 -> 0.045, 3.5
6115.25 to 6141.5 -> -0.034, 3.56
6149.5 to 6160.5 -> -0.007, 3.45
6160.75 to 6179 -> 0.026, 3.33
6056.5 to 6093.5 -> -0.037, 3.63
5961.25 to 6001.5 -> 0.045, 3.46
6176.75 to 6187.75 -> -0.002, 3.4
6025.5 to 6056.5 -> -0.048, 3.7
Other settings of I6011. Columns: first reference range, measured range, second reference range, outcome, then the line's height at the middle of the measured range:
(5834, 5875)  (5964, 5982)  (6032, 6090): 0.06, 3.67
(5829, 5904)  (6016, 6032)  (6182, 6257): -0.10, 3.4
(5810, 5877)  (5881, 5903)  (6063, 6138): 0.19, 3.71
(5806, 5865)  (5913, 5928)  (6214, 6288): 0.07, 3.64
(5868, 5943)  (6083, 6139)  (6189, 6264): -0.10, 3.3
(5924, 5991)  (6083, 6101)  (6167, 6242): -0.08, 3.42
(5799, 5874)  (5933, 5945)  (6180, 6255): 0.03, 3.59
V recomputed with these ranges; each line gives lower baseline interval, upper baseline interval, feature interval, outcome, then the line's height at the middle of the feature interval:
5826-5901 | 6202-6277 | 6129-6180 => -2.14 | 3.29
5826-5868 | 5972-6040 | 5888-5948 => 4.46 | 3.63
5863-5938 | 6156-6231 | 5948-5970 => -2.59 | 3.36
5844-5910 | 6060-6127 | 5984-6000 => 0.82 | 3.51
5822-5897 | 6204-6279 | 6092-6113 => -1.41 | 3.36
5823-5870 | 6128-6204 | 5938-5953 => 0.13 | 3.63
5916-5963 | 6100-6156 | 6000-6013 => -0.49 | 3.56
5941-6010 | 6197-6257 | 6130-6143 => -0.57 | 3.36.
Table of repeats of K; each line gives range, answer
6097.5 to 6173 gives 3.48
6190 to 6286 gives 3.28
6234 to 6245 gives 3.31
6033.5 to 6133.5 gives 3.63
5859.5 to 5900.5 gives 3.36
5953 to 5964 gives 3.92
